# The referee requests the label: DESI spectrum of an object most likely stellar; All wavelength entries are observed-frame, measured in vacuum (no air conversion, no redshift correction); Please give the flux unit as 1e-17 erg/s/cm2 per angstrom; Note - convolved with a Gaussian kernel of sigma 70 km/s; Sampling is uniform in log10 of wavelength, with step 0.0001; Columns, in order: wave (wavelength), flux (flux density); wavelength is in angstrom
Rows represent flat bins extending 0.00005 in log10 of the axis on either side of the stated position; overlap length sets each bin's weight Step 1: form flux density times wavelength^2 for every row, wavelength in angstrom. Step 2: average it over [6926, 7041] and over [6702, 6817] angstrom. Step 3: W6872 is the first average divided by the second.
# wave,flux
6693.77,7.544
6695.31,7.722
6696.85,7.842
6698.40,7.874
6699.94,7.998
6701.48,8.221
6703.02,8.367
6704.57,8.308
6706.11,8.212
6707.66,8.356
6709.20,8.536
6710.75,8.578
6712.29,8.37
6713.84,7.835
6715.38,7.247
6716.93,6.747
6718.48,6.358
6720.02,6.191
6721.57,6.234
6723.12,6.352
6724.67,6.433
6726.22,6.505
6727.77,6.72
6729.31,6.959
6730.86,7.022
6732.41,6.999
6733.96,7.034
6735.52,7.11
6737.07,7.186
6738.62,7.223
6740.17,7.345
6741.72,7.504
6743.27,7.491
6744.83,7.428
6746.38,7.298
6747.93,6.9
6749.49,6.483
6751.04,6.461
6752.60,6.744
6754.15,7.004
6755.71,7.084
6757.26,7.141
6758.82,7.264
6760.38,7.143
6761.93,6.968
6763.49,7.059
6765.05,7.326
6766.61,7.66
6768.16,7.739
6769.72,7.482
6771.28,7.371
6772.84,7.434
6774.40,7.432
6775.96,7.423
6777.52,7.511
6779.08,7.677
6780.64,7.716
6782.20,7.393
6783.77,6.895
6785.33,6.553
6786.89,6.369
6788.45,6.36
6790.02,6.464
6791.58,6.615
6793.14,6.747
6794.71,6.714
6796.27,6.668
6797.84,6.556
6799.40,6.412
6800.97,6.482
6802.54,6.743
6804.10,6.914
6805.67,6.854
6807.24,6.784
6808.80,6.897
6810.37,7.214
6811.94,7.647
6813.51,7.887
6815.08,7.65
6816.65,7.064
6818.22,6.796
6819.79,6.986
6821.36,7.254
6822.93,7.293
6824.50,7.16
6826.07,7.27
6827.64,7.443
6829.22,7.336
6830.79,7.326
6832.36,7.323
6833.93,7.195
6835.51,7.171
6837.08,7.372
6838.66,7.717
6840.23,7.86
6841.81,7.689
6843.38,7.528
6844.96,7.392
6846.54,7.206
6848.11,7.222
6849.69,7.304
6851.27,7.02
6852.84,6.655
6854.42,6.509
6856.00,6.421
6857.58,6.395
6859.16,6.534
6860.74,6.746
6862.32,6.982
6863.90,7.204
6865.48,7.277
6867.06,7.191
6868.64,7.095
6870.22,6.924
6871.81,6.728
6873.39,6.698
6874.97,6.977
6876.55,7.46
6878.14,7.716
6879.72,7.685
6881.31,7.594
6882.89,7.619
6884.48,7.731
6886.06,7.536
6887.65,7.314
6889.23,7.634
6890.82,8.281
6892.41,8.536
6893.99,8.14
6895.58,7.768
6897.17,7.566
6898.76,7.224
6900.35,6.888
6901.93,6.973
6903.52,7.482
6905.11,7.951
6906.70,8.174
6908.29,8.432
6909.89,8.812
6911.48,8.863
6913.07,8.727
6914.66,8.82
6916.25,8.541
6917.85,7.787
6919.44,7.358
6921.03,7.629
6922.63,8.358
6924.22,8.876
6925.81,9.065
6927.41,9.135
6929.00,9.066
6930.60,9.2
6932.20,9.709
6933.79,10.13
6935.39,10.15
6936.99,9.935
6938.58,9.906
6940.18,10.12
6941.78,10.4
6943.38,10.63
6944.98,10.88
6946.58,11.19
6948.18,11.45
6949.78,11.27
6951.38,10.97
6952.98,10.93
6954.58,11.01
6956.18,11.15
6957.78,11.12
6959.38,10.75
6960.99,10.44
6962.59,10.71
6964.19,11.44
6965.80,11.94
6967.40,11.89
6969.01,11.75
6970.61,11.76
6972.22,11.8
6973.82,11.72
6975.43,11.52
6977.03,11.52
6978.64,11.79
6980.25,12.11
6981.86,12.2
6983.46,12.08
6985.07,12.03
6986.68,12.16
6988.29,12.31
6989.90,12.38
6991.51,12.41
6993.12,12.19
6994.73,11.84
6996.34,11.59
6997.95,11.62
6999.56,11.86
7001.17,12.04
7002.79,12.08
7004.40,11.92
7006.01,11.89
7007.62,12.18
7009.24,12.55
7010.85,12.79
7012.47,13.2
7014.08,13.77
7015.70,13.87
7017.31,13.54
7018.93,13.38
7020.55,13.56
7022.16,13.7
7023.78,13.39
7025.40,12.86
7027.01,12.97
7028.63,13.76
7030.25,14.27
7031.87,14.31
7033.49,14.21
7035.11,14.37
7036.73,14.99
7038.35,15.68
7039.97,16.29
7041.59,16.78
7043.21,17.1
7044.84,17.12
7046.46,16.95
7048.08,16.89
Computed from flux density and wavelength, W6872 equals 1.8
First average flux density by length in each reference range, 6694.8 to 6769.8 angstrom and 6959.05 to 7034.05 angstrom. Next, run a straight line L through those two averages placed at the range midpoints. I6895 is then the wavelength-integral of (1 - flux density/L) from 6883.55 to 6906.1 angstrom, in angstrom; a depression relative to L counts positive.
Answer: 6.0 angstrom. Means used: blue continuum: 7.3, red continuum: 12.4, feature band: 7.65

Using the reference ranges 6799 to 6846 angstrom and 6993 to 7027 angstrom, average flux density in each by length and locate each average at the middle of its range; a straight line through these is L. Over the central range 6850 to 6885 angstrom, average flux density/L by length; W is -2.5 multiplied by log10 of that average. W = 0.21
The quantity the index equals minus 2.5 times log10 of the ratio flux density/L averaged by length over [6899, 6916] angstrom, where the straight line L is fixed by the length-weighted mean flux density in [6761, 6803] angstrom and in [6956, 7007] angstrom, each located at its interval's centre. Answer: 0.23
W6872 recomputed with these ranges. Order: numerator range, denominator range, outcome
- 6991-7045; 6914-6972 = 1.36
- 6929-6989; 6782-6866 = 1.65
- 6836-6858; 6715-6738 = 1.10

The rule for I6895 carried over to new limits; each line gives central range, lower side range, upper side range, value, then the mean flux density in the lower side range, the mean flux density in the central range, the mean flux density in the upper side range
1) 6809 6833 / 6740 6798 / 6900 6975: 1.9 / 7.09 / 7.3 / 9.85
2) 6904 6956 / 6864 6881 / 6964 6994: 1.6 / 7.19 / 9.49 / 12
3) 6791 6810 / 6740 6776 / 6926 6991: 3.1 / 7.21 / 6.71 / 11.1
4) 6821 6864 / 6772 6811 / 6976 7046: 6.2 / 6.91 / 7.16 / 13.2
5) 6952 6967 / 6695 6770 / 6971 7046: 1.3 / 7.3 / 11.1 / 13.1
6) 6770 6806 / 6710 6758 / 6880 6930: 2.1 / 7.03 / 6.93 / 8.06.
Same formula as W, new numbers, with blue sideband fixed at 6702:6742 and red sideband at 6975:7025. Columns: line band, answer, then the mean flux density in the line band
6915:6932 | 0.28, 8.55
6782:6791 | 0.27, 6.62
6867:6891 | 0.35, 7.37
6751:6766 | 0.13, 7.05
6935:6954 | 0.07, 10.7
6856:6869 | 0.39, 6.89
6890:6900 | 0.31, 7.87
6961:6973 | 0.03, 11.5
